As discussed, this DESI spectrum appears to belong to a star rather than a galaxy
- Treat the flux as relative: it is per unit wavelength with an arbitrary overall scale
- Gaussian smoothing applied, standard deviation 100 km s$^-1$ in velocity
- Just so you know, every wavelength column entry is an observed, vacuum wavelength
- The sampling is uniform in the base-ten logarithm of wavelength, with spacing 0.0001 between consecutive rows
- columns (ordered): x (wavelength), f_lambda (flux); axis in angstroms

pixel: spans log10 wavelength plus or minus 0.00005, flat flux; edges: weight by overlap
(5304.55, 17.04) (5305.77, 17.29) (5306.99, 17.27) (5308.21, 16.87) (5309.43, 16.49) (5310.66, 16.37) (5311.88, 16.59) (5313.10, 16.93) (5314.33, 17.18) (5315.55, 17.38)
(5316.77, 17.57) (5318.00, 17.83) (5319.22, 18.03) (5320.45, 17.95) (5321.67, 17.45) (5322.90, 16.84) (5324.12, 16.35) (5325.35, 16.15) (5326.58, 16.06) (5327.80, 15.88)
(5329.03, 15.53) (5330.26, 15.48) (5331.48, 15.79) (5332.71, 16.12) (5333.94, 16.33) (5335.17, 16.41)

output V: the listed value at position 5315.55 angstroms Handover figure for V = 17.38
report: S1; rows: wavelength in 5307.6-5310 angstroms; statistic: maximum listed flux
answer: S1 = 16.87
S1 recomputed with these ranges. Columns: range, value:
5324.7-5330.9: 16.15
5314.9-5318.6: 17.83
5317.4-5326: 18.03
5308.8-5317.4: 17.57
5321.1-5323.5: 17.45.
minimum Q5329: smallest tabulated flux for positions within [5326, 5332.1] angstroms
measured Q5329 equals 15.48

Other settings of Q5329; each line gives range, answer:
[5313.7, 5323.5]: 16.84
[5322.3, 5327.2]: 16.06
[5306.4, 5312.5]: 16.37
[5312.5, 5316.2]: 16.93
